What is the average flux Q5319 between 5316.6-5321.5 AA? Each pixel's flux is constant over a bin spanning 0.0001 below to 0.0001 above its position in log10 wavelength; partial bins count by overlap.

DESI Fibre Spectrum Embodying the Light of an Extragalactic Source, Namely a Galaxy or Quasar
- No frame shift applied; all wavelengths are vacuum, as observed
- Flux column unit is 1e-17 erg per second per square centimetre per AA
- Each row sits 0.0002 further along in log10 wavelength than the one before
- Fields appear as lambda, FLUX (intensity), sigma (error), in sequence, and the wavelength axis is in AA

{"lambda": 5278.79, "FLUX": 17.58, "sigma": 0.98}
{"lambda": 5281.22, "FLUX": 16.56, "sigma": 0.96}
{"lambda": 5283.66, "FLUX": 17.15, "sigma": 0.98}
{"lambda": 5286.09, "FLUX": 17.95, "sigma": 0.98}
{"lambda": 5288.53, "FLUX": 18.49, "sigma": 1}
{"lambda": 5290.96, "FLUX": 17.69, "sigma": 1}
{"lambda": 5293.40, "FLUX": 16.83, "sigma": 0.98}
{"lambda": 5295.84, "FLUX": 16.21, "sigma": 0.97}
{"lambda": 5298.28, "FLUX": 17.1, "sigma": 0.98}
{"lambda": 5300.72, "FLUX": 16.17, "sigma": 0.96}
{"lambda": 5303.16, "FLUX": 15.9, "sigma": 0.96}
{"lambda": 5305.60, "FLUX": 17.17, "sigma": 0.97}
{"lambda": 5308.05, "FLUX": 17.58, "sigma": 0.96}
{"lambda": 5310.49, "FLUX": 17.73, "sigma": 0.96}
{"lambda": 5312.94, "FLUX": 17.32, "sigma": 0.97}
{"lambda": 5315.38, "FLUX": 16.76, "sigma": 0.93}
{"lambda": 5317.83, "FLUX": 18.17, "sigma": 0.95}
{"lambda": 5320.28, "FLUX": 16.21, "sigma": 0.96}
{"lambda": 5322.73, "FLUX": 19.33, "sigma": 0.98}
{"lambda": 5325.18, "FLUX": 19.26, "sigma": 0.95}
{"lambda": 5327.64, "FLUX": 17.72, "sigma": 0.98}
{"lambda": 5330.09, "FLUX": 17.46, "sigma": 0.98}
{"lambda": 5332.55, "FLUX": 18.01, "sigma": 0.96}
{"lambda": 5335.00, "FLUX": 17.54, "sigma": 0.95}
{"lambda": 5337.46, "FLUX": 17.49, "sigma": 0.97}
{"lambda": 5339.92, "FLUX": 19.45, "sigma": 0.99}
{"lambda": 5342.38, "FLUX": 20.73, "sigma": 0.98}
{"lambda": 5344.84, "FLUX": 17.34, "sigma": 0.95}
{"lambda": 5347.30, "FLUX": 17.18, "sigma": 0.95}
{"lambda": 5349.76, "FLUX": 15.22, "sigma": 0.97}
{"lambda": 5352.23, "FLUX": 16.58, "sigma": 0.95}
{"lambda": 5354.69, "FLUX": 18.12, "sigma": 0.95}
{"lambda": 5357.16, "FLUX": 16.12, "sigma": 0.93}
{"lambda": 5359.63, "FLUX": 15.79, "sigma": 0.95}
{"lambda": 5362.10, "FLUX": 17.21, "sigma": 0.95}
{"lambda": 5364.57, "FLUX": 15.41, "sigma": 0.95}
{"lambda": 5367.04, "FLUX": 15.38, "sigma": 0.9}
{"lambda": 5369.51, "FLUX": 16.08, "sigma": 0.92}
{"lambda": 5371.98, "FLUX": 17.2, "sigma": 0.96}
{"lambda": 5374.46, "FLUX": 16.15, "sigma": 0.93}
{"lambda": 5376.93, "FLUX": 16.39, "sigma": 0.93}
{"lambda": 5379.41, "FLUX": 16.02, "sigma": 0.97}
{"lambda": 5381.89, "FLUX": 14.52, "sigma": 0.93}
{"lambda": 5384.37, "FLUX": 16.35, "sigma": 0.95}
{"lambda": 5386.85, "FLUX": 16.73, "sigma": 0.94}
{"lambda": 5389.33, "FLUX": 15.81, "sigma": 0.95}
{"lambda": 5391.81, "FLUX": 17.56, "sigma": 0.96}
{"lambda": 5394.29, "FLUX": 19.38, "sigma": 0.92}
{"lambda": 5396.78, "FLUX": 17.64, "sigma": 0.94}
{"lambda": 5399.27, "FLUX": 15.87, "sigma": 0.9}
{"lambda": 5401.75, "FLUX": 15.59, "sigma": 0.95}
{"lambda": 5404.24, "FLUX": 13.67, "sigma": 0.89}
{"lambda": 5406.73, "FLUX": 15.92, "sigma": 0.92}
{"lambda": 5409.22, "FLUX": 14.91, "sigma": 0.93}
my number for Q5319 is 17.2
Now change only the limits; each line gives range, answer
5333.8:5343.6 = 18.8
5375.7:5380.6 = 16.2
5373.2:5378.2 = 16.3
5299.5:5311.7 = 16.9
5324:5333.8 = 18.1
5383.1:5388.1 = 16.5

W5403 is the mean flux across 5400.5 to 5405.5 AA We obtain 14.7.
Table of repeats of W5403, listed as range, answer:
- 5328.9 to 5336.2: 17.7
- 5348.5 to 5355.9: 16.6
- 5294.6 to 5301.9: 16.5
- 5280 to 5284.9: 16.9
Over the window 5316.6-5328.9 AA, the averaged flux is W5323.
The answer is 18.1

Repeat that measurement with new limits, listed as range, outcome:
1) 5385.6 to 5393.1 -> 16.7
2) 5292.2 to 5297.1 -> 16.5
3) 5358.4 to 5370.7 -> 16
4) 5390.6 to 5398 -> 18.2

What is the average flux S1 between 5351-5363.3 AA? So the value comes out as 16.8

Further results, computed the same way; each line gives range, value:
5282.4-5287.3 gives 17.5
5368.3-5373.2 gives 16.7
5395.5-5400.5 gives 16.7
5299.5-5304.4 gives 16.1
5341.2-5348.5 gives 18.4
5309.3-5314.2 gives 17.5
